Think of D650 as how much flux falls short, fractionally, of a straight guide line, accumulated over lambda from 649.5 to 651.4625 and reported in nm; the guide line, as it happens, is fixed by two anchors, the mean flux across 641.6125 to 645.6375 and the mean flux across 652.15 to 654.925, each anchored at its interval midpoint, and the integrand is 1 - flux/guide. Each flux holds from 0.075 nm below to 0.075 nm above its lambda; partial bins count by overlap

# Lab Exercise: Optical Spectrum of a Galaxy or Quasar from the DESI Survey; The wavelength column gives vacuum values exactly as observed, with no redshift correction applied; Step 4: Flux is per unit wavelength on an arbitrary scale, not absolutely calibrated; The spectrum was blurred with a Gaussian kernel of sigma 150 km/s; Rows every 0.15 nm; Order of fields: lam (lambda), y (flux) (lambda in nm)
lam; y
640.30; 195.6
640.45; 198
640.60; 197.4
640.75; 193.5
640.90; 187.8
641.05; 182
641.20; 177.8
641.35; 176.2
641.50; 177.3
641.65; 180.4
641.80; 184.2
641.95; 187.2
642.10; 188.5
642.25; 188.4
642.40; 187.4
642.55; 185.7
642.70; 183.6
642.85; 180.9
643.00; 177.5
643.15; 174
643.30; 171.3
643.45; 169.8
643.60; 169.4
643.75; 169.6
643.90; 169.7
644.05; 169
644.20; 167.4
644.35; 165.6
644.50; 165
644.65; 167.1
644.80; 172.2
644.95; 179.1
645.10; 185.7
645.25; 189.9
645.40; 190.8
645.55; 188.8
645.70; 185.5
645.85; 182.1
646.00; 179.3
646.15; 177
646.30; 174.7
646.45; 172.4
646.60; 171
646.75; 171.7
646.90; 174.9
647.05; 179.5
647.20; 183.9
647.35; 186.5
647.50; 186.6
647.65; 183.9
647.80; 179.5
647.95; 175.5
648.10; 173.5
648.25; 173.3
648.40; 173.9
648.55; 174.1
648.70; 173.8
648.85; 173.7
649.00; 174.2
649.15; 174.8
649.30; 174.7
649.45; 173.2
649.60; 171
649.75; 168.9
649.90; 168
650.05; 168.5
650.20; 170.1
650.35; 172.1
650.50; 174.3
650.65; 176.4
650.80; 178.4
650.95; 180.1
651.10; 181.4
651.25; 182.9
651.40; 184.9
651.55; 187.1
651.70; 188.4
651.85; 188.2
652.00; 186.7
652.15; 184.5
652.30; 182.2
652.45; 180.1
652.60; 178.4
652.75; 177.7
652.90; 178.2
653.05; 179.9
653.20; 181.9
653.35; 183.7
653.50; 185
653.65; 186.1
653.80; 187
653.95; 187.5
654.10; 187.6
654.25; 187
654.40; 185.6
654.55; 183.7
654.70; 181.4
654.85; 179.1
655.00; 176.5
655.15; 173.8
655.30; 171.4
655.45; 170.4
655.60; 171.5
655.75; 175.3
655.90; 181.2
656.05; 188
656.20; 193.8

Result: 0.07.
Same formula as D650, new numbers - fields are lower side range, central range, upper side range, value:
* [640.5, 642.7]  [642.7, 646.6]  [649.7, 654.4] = 0.17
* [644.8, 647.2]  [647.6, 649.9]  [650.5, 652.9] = 0.09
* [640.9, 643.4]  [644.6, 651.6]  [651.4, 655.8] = 0.16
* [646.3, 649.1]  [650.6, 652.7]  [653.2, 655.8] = -0.04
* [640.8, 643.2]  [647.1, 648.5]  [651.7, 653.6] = 0.02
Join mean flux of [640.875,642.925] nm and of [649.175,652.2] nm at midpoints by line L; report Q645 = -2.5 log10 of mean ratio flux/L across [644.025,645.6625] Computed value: 0.03 mag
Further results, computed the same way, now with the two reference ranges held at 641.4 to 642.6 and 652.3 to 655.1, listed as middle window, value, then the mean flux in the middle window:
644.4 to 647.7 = 0.028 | 179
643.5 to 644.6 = 0.101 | 168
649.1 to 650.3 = 0.074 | 171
